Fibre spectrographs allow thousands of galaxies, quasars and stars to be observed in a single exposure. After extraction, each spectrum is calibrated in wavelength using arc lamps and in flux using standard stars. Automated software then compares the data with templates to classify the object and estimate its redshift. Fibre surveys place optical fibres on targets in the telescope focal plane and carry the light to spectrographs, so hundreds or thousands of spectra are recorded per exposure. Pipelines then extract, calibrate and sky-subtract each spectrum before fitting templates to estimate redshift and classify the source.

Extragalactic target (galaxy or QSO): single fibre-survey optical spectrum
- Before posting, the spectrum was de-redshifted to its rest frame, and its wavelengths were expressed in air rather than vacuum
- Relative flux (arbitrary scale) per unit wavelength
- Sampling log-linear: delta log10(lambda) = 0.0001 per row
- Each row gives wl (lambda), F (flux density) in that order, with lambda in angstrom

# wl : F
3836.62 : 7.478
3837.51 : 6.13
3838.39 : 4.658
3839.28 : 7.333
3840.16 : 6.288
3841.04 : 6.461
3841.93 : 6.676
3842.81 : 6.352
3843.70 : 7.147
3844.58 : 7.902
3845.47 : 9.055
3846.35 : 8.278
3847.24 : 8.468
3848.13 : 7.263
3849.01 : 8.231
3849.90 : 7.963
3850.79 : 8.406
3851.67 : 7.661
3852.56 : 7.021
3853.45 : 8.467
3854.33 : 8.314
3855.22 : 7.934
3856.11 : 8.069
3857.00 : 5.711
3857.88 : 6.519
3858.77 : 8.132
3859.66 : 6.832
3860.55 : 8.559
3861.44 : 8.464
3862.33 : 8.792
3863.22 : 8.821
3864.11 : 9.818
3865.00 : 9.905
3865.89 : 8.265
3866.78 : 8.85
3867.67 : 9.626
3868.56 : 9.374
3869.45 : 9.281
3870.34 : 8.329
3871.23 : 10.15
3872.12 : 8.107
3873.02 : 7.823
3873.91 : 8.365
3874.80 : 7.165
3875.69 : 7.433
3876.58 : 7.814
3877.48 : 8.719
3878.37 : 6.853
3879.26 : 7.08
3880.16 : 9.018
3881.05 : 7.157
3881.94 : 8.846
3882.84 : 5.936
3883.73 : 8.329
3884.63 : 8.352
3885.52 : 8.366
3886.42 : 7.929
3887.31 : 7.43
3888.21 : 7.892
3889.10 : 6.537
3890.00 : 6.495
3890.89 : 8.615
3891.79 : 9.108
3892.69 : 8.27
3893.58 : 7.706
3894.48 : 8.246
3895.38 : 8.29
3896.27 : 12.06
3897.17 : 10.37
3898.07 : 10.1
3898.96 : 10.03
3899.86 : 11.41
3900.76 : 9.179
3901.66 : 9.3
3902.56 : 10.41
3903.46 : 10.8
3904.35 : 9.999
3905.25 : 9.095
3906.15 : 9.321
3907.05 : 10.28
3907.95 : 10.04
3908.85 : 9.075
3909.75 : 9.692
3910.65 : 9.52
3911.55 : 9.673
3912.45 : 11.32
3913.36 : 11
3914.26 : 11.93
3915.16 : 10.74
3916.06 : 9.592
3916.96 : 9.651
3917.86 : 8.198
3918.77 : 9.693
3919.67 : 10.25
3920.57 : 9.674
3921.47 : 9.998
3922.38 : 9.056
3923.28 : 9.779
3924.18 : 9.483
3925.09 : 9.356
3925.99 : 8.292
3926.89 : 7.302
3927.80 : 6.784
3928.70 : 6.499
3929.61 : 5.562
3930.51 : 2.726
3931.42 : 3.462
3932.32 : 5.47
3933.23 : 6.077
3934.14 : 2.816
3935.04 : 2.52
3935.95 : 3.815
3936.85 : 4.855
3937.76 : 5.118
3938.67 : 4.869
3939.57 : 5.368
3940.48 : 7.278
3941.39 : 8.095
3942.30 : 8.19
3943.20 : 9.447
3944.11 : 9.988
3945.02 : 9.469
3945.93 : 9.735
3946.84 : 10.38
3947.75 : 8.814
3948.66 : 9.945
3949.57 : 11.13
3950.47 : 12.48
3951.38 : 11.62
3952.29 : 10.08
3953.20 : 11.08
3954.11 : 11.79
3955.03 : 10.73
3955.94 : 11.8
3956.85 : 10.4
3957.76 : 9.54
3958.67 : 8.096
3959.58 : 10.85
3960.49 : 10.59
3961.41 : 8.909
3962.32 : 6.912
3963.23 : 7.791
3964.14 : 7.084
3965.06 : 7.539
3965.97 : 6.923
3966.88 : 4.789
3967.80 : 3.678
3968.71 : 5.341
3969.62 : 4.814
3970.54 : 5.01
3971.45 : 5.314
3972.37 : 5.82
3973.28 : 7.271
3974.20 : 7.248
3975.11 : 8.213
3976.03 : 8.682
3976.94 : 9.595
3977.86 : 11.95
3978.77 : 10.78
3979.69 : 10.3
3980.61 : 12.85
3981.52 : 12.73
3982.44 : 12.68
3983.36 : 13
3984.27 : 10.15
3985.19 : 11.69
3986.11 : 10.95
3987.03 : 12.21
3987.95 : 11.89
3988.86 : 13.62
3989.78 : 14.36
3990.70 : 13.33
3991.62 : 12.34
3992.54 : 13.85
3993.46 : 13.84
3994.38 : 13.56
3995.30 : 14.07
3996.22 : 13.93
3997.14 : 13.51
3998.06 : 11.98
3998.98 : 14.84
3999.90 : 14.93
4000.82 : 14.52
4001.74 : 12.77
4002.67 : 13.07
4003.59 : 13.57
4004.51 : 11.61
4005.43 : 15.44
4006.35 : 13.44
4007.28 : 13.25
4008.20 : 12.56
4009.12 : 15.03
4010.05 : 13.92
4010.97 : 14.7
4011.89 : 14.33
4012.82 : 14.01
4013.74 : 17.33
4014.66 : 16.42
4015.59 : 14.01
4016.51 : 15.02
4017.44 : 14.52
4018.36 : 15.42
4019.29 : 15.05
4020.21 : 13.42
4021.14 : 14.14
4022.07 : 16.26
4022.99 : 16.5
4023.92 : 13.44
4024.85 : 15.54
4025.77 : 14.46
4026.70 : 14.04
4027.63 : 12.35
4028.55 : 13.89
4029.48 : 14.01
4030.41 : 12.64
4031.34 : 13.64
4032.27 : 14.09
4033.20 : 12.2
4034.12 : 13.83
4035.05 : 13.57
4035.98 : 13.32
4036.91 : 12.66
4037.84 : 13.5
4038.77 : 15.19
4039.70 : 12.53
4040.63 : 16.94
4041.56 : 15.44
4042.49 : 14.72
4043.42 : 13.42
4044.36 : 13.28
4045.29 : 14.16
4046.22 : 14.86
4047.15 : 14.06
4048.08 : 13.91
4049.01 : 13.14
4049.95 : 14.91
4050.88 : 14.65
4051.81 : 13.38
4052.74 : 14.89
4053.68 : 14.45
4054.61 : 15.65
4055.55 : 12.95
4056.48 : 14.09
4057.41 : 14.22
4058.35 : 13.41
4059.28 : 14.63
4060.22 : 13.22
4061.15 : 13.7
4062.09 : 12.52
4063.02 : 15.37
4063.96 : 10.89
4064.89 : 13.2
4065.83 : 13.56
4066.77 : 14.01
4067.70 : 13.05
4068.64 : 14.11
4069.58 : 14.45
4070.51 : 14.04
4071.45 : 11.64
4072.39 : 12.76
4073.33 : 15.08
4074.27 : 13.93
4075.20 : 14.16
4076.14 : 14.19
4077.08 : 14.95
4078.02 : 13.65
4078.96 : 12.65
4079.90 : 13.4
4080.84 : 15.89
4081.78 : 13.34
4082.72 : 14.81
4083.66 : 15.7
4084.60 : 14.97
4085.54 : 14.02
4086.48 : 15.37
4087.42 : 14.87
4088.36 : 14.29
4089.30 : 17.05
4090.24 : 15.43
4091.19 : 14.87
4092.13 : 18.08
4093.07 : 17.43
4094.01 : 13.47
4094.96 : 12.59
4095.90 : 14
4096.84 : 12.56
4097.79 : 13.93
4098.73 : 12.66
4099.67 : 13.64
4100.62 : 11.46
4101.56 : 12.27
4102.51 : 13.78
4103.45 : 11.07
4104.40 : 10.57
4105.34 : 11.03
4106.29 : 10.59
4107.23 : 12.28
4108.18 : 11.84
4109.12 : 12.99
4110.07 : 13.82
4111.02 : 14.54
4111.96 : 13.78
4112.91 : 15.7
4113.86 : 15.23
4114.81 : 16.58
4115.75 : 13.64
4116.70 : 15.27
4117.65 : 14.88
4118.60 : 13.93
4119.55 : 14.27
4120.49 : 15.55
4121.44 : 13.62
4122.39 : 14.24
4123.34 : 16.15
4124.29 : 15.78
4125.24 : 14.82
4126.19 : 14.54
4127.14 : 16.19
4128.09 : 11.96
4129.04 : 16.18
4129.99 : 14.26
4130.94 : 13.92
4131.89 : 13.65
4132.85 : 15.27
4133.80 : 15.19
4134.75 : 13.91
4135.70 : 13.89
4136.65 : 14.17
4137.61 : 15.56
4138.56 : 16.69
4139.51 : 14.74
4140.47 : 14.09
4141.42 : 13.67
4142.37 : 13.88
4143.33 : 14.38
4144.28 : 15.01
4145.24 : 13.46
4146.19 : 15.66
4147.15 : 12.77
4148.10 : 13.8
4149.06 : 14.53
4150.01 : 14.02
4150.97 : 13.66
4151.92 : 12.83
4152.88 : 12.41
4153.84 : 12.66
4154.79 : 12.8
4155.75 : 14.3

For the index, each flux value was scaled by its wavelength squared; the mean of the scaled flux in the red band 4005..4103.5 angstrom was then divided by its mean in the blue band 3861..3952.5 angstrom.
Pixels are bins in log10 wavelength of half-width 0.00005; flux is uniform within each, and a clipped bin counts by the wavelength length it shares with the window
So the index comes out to 1.8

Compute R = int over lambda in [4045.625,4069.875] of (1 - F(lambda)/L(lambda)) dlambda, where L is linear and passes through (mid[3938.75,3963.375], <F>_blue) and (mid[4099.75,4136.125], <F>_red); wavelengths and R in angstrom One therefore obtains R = -3.0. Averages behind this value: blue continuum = 9.6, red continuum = 13.9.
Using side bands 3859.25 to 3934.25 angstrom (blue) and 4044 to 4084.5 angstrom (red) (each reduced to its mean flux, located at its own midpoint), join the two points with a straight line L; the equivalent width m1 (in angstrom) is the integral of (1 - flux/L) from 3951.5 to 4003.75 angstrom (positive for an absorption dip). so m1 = 3.5 angstrom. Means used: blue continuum 8.62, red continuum 13.9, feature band 10.5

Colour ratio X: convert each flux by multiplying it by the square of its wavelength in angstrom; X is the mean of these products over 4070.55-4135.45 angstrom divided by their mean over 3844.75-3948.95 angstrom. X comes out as 1.88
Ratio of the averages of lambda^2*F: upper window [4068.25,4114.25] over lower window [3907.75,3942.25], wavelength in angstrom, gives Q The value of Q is 1.95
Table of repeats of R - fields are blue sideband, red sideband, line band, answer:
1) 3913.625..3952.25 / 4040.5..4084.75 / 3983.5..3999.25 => -3.2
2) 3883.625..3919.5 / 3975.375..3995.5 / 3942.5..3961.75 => 1.3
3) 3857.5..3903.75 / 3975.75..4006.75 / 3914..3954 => 9.3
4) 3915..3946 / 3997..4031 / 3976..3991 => -0.2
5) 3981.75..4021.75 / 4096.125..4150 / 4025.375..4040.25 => 0.3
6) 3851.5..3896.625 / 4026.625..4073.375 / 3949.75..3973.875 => 5.7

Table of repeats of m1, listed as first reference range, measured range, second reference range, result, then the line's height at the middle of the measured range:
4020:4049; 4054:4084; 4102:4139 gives 0.51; 14.1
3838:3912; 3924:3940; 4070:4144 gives 6.99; 9.81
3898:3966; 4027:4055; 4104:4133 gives -4.92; 11.9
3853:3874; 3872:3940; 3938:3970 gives 2.87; 8.57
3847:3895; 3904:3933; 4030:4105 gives 2.00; 9.5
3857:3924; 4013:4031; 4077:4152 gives -3.93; 12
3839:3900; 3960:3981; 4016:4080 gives 6.91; 11.5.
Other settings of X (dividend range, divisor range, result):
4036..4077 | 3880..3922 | 1.63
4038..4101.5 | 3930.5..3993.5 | 1.67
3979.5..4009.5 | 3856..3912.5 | 1.59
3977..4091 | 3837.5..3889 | 1.91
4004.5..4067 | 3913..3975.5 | 1.84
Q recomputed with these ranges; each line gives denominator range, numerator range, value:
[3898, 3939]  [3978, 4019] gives 1.69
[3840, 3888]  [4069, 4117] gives 1.95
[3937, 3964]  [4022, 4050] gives 1.58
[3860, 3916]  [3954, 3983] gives 1.00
